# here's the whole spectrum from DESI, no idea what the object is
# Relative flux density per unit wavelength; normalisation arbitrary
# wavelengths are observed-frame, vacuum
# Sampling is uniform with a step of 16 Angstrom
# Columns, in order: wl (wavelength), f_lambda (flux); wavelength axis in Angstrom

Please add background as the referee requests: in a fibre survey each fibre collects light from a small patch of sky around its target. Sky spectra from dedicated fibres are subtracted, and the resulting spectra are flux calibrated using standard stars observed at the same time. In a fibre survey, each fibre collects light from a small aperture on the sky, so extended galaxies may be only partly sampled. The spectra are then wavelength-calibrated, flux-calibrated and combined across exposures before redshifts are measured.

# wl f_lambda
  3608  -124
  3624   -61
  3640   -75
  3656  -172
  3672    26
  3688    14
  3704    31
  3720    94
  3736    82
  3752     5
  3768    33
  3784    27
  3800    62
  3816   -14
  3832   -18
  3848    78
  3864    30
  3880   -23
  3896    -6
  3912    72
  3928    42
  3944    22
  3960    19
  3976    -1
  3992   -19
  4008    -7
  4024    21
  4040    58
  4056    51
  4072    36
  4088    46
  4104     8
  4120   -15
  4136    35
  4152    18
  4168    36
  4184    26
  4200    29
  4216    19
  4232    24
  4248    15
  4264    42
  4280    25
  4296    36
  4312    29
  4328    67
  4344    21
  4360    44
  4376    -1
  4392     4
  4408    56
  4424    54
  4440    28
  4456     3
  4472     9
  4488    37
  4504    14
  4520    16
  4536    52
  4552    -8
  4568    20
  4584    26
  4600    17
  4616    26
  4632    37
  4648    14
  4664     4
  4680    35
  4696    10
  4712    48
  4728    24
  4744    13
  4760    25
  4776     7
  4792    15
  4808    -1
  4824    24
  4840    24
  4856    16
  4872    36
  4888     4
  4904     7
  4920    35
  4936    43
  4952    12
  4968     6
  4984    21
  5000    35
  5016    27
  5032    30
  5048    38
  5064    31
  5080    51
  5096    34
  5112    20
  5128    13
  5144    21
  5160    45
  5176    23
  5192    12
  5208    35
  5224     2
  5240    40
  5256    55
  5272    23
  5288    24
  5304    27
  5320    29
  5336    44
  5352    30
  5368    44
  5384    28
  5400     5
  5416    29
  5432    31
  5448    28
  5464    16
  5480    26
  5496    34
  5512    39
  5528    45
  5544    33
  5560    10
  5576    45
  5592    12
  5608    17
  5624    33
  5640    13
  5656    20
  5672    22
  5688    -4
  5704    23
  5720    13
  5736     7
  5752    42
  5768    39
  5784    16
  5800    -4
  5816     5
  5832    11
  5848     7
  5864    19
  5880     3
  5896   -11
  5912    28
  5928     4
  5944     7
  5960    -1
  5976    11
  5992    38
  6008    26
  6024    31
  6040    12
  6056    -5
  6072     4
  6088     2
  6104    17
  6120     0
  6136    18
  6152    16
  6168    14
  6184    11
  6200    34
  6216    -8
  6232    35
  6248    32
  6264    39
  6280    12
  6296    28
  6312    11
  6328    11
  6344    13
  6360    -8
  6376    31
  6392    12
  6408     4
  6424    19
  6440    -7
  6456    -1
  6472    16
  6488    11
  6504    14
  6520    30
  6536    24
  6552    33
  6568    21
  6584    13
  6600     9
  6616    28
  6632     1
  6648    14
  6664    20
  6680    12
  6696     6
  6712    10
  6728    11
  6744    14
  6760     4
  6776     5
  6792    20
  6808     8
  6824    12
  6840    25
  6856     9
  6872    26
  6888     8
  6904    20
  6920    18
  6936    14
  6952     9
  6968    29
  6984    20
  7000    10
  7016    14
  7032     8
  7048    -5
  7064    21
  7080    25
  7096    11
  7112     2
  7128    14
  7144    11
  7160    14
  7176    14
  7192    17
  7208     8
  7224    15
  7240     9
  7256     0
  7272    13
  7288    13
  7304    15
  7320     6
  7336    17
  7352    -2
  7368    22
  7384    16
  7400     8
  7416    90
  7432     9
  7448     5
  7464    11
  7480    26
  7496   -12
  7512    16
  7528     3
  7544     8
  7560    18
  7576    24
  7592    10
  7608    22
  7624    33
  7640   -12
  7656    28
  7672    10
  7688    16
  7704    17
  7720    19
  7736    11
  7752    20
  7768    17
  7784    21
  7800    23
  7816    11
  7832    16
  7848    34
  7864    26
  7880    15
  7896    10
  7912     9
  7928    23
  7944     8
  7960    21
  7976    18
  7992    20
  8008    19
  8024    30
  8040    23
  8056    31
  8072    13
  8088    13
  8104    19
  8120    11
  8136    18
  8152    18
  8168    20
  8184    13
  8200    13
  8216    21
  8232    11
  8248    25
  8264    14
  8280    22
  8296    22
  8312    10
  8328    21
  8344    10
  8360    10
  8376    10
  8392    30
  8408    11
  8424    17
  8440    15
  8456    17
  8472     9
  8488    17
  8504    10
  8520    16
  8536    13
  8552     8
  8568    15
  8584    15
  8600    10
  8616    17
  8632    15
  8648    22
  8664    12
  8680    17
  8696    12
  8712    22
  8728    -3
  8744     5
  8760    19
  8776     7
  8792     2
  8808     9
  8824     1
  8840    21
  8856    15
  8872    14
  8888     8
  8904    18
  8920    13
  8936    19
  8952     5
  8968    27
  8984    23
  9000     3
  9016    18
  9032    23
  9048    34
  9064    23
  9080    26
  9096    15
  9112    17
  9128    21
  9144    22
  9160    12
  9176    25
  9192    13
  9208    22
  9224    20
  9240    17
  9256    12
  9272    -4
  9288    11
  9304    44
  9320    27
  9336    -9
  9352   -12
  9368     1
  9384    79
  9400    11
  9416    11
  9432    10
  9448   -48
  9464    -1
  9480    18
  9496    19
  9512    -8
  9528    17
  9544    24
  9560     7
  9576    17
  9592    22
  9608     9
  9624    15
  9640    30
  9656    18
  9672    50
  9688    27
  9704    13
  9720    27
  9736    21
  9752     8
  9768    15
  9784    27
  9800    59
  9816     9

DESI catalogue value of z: 0.99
